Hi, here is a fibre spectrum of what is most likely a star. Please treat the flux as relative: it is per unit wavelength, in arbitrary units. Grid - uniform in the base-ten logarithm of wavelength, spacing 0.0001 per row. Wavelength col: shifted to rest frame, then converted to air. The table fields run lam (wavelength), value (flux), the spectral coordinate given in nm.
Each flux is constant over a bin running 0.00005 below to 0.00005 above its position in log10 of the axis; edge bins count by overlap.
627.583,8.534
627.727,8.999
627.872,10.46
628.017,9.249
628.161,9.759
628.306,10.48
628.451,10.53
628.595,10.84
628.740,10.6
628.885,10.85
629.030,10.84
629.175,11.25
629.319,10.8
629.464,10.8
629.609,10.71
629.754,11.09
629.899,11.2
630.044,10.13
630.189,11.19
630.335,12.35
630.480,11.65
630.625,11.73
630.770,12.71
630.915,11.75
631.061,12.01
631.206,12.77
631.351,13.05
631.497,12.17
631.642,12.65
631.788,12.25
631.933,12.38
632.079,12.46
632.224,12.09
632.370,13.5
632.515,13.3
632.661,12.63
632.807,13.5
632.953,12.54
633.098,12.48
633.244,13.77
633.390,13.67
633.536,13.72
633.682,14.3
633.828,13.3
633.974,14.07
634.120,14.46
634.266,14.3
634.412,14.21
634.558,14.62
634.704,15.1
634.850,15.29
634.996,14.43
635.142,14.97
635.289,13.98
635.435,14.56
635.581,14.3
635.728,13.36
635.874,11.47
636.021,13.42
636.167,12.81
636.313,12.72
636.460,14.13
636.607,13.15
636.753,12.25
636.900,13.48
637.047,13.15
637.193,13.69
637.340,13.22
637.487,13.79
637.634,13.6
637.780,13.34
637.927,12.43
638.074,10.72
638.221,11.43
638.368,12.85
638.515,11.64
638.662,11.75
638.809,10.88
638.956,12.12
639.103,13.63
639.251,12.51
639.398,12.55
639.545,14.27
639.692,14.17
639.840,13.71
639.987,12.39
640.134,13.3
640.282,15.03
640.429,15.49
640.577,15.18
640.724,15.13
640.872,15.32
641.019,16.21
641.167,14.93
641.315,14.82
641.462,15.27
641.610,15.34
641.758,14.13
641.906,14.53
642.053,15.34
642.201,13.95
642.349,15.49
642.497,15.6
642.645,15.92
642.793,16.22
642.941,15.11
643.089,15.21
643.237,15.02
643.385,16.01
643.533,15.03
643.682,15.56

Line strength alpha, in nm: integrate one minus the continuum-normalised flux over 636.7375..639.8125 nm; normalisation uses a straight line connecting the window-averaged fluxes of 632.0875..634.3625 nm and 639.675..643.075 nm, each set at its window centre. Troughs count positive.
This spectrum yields 0.34 nm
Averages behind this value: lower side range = 13.4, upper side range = 14.9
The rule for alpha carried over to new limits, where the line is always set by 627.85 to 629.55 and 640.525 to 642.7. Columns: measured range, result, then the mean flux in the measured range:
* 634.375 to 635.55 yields -0.17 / 14.7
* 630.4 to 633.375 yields -0.23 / 12.6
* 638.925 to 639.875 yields 0.07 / 13.3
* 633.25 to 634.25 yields -0.13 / 13.9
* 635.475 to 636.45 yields 0.00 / 13.1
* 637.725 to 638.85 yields 0.17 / 11.9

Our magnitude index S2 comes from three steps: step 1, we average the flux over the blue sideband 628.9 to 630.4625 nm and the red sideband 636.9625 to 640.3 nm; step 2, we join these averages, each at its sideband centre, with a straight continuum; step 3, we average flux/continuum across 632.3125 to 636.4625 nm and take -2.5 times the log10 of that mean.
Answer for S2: -0.15 mag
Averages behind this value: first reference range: 11.1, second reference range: 12.8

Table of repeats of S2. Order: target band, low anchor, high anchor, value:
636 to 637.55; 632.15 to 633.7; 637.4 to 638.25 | -0.04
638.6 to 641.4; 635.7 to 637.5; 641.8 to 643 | 0.04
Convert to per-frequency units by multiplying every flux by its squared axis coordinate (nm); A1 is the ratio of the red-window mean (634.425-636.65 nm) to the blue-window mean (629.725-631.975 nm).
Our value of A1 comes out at 1.18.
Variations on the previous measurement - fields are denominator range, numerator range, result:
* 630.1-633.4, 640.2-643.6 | 1.26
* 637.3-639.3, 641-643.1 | 1.24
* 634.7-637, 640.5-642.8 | 1.13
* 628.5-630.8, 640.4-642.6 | 1.41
